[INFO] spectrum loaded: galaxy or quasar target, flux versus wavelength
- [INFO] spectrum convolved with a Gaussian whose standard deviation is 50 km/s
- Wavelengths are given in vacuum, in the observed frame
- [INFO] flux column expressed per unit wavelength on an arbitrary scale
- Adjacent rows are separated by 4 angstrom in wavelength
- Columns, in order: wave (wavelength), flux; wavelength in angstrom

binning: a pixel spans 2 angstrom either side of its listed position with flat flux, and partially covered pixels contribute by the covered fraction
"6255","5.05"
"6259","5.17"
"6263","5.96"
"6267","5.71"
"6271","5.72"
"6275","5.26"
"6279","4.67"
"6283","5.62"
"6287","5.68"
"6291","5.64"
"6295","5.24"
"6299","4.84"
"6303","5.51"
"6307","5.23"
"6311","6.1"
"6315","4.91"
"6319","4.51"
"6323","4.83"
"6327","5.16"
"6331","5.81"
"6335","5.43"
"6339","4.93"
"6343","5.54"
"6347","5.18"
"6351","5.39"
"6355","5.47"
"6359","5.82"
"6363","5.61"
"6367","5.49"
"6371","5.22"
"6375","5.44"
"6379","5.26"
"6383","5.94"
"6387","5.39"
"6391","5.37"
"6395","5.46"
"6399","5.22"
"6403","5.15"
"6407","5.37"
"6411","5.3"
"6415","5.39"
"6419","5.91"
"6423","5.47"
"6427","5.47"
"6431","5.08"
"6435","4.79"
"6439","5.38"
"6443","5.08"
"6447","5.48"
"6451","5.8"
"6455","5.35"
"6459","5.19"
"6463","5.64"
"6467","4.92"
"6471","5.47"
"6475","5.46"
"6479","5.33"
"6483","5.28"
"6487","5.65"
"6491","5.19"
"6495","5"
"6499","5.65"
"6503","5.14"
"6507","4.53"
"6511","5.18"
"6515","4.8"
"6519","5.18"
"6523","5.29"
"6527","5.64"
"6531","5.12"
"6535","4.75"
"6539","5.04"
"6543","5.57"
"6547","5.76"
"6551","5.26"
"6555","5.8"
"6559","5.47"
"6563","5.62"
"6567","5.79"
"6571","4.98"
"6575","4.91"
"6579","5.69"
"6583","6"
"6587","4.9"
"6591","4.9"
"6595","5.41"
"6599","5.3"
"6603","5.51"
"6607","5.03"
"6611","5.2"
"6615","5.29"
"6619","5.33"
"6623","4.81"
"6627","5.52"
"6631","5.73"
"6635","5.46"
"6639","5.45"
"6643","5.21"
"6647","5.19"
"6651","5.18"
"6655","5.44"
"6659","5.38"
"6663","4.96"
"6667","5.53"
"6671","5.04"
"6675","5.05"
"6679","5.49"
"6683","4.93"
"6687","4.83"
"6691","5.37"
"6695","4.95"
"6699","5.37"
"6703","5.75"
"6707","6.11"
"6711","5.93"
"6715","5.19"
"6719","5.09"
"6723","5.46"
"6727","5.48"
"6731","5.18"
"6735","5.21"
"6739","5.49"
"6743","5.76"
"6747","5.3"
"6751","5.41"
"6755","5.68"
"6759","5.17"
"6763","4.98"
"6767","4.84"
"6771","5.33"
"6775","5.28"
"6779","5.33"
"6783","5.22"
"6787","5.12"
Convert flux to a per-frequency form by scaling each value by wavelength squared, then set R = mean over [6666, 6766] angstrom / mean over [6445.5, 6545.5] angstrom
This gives 1.1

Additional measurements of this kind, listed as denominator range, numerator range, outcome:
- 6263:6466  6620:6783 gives 1.10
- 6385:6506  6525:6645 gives 1.05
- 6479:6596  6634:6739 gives 1.05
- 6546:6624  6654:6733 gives 1.03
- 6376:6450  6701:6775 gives 1.11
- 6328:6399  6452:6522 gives 1.00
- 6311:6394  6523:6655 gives 1.07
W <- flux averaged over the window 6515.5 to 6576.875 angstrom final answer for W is 5.33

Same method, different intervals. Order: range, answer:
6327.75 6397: 5.45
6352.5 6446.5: 5.4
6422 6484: 5.32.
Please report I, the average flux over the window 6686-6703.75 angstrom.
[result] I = 5.24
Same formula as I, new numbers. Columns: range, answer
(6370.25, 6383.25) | 5.42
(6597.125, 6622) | 5.26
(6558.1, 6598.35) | 5.36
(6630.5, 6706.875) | 5.29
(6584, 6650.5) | 5.27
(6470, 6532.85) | 5.24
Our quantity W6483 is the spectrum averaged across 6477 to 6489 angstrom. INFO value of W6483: 5.42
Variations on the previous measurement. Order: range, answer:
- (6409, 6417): 5.34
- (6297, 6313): 5.42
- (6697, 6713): 5.79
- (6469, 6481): 5.42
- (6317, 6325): 4.67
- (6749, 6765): 5.31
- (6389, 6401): 5.35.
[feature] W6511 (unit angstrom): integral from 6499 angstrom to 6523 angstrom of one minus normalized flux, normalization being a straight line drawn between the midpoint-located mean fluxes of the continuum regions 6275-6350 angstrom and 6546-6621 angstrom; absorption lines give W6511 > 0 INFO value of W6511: 1.32 angstrom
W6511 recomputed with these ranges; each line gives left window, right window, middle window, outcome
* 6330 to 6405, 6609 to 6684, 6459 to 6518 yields 1.44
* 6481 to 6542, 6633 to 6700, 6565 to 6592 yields -0.69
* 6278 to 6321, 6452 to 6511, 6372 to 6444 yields -1.12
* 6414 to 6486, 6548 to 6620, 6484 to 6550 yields 1.76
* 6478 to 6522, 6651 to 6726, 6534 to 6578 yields -1.36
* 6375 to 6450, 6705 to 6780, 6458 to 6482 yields 0.15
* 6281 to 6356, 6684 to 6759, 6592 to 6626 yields 0.93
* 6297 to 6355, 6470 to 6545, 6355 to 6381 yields -1.14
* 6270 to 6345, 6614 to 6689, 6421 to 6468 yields -0.33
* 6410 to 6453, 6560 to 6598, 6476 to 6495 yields 0.15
